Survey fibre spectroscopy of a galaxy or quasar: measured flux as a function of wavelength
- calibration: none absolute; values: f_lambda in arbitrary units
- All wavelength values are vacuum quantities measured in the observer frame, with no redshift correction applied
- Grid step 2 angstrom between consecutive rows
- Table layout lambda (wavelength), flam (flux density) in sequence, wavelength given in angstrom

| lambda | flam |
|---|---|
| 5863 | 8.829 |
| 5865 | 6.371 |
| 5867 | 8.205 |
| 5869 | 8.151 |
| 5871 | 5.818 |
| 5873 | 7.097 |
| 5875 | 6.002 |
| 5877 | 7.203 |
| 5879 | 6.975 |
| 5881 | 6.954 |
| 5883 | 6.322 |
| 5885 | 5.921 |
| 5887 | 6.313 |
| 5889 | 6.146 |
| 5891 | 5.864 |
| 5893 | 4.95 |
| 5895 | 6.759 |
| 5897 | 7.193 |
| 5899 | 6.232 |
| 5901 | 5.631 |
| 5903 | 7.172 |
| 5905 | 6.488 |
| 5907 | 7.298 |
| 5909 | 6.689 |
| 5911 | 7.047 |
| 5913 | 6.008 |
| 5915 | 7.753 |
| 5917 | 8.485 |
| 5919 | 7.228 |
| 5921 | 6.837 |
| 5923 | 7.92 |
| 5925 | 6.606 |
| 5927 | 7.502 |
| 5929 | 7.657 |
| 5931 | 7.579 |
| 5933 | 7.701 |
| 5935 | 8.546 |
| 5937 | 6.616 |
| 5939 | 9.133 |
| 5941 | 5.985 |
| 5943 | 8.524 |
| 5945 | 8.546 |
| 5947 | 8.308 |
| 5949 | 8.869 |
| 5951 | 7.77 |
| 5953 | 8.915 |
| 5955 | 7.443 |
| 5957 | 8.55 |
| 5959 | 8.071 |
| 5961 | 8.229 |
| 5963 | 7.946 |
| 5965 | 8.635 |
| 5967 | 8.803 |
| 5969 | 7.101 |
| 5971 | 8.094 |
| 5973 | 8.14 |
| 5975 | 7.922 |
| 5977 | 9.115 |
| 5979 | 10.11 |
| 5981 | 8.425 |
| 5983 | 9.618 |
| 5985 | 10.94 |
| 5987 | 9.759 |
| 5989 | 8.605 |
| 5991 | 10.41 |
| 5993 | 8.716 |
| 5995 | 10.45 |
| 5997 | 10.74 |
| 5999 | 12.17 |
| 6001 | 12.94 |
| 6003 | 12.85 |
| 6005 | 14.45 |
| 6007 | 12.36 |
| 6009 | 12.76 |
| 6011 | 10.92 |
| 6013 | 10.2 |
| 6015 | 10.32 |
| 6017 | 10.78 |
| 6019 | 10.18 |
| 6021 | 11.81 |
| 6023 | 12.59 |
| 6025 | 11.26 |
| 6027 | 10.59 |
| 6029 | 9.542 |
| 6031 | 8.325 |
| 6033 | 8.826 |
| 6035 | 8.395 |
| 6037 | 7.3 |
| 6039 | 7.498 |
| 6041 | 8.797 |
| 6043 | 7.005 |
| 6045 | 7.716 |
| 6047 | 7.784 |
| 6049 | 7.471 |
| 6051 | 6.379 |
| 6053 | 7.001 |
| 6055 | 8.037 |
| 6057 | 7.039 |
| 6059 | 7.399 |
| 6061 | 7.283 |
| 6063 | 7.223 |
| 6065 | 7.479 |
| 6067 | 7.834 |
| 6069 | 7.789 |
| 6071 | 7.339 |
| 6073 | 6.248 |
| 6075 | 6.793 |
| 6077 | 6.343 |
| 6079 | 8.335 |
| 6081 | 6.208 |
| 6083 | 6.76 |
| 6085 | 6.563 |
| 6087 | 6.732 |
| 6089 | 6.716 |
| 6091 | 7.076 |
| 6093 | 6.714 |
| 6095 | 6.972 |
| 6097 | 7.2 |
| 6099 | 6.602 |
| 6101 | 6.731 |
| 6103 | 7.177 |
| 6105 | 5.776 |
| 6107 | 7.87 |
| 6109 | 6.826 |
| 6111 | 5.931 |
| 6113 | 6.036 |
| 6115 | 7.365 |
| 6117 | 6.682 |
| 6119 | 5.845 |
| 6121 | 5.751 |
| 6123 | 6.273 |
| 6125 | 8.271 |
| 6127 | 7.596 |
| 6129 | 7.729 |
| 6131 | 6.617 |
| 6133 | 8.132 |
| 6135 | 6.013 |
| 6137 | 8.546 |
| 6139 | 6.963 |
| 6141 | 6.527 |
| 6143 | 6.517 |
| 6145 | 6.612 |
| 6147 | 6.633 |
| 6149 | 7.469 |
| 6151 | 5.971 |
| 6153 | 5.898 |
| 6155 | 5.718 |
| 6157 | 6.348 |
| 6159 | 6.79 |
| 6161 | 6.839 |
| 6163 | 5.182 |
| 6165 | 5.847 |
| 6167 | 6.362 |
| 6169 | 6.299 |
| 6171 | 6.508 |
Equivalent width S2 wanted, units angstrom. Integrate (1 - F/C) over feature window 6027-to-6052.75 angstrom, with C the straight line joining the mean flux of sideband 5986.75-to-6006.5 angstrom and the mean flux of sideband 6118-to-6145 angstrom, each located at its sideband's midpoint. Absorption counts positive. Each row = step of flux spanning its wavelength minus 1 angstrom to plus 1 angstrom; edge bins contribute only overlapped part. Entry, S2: 4.9 angstrom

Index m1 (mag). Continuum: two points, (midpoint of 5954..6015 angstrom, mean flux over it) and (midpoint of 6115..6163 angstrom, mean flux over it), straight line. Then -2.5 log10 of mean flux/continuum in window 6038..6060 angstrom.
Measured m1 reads 0.146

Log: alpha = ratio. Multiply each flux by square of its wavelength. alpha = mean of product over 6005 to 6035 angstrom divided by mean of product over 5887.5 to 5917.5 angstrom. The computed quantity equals 1.70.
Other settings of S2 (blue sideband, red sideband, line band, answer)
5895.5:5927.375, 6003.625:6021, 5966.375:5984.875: 2.2 angstrom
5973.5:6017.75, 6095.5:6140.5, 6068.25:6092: 3.4 angstrom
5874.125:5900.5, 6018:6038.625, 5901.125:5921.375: -0.3 angstrom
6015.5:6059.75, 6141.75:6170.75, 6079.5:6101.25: 2.5 angstrom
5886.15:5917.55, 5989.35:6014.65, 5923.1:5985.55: 6.2 angstrom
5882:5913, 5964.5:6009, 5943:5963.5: 1.0 angstrom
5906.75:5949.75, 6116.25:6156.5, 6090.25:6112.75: 0.5 angstrom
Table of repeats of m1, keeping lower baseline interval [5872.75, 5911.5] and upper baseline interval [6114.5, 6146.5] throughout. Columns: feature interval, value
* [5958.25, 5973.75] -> -0.220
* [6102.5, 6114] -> 0.054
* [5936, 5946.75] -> -0.183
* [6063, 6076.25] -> -0.061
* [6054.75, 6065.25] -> -0.083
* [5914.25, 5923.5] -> -0.166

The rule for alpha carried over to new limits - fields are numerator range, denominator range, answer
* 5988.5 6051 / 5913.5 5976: 1.31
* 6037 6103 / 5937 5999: 0.85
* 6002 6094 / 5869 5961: 1.25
